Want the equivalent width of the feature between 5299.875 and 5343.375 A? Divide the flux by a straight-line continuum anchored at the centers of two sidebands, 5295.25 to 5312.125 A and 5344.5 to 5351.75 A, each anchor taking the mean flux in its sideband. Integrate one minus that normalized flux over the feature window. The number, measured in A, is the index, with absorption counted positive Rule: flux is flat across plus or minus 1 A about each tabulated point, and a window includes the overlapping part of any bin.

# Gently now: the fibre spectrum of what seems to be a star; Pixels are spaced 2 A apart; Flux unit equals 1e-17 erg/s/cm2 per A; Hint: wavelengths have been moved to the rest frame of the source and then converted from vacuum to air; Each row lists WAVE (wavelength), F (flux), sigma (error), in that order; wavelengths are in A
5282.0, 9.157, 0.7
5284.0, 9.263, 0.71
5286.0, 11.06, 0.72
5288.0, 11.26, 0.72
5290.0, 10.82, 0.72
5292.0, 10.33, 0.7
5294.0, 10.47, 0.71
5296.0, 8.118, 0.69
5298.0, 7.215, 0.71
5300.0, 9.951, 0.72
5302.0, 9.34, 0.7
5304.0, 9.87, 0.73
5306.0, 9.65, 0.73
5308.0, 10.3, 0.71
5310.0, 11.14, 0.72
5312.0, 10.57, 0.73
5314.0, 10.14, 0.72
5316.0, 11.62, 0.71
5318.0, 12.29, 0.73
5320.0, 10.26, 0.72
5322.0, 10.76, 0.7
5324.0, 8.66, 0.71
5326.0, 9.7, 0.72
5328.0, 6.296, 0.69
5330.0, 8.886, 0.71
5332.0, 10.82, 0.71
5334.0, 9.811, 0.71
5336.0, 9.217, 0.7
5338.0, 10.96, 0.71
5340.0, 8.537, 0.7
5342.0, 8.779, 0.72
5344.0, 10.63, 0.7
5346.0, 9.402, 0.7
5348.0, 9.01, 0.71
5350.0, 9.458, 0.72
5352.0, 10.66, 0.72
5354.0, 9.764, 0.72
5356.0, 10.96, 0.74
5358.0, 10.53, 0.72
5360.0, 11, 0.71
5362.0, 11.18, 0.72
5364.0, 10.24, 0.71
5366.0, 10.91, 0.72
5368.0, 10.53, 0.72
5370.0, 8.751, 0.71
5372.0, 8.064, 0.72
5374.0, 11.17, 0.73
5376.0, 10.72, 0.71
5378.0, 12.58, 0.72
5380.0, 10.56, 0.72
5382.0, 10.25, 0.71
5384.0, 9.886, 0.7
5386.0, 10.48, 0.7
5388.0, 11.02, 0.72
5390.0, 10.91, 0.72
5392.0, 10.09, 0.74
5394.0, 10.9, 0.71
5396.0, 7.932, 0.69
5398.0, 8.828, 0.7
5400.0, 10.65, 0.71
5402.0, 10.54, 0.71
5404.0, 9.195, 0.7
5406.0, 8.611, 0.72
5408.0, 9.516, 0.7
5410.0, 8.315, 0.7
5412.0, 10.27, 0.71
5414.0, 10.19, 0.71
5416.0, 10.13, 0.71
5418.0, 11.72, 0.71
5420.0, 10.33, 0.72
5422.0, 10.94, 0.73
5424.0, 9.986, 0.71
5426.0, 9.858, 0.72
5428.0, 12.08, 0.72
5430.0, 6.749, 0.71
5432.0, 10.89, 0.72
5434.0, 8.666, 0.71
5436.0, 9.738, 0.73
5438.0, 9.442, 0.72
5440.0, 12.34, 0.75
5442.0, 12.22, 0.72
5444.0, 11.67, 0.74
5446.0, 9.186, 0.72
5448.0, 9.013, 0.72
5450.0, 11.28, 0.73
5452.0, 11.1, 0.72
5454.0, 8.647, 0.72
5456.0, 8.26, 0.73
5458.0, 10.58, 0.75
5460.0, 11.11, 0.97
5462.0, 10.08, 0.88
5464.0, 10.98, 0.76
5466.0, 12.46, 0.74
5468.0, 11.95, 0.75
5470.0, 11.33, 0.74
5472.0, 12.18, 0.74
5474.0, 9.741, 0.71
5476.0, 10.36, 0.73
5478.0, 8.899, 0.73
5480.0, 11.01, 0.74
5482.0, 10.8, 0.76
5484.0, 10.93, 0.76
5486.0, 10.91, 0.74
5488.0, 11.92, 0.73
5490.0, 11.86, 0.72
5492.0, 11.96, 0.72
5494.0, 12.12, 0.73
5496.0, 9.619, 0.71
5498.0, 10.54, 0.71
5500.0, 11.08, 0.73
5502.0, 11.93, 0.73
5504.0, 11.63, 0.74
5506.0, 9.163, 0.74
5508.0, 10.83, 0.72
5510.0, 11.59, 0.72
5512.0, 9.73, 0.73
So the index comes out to -1.6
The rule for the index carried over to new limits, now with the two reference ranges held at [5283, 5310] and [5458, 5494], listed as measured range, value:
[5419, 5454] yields 1.80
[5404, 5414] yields 1.28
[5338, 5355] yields 1.00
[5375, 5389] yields -0.44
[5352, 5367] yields -0.52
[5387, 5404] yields 0.79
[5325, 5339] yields 1.01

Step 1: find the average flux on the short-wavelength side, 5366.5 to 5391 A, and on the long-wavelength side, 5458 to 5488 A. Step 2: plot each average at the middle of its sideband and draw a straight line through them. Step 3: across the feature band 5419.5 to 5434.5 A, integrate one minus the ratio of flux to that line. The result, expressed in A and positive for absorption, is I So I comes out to 1.00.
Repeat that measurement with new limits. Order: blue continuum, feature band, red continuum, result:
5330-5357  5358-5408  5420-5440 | -1.6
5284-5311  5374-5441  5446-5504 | 2.0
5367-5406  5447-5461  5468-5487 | 0.8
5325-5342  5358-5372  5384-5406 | -0.9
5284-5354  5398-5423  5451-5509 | 1.0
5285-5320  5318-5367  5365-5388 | 2.0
